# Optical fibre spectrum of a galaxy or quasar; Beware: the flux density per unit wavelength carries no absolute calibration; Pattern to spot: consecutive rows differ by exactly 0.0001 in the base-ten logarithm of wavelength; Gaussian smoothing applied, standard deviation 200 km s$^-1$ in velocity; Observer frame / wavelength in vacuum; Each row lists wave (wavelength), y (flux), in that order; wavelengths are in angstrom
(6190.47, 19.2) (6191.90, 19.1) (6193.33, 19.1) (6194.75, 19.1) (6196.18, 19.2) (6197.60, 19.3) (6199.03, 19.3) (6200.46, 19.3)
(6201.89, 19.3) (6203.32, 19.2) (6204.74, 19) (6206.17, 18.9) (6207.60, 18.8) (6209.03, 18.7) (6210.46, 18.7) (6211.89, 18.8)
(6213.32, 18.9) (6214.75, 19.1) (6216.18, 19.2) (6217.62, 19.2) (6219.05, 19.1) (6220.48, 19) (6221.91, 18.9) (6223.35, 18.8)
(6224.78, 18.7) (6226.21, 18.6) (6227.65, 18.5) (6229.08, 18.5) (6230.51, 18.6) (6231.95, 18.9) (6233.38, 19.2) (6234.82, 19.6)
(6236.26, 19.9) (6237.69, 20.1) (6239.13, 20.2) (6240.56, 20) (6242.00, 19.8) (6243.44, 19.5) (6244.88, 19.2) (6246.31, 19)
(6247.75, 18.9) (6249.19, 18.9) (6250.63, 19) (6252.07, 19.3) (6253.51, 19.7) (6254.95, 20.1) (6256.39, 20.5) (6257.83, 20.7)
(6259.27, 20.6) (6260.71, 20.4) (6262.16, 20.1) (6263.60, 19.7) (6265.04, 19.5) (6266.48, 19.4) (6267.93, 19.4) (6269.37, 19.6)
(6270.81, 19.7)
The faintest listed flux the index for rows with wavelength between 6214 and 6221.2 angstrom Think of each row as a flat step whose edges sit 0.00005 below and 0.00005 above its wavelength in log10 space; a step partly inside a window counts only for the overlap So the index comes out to 19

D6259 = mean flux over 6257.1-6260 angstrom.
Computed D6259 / 20.7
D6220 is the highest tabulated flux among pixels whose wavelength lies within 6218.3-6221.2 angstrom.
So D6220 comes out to 19.1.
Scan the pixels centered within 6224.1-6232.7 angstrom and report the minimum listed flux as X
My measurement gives 18.5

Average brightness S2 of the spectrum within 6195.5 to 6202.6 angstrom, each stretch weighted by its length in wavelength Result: 19.3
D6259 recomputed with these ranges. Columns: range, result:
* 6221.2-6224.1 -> 18.8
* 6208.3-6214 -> 18.8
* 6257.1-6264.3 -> 20.3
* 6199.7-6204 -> 19.2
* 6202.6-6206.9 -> 19.1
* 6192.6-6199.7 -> 19.2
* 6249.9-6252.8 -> 19.1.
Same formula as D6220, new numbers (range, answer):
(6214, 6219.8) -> 19.2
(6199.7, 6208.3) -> 19.3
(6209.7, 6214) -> 18.9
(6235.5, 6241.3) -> 20.2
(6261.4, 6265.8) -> 20.1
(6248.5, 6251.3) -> 19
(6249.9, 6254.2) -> 19.7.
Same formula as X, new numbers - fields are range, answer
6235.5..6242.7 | 19.8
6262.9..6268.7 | 19.4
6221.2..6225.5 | 18.7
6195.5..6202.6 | 19.2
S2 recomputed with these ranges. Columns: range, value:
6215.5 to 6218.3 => 19.1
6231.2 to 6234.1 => 19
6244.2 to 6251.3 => 19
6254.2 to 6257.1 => 20.3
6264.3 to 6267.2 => 19.5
